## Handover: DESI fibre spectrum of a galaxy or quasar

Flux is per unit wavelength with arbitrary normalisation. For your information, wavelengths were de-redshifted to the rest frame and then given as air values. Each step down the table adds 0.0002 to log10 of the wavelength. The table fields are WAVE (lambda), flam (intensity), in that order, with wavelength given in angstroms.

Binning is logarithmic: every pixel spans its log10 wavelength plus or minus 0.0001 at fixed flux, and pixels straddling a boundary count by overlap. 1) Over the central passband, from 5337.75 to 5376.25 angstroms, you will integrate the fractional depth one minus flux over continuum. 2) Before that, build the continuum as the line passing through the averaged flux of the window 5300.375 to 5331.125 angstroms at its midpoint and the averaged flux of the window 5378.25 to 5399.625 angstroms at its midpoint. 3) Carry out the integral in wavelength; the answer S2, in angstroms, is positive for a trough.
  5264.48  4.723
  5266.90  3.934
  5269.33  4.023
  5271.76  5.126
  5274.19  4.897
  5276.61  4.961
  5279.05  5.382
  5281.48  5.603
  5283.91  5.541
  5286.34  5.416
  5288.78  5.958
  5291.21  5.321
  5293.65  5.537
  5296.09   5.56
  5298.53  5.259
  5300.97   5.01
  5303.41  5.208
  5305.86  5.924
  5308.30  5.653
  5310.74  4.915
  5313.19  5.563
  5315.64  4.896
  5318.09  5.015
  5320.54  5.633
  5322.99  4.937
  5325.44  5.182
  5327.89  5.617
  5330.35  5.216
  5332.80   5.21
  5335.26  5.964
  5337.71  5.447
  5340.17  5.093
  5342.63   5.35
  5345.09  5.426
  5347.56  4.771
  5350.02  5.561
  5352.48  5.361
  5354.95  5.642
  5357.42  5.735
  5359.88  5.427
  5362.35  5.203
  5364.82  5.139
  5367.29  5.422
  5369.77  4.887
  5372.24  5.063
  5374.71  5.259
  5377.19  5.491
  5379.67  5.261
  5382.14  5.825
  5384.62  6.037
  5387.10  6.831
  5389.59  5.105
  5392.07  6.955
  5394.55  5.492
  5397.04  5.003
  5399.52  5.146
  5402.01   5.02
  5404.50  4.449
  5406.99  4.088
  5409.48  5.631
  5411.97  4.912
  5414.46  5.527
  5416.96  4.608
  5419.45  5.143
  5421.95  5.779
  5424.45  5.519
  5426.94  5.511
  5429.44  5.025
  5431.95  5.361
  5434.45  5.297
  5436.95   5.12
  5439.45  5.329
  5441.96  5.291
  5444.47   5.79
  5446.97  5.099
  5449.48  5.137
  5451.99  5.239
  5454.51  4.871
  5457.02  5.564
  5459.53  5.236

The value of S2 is 1.84 angstroms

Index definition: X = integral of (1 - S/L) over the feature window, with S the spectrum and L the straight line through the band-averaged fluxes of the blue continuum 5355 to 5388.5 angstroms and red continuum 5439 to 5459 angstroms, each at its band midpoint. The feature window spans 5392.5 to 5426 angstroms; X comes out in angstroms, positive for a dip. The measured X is 1.6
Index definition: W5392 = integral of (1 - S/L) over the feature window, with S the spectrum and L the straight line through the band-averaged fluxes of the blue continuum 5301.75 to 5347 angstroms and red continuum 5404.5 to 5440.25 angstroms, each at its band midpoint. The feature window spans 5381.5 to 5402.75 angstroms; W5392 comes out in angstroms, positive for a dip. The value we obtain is -2.0 angstroms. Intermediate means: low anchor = 5.33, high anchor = 5.18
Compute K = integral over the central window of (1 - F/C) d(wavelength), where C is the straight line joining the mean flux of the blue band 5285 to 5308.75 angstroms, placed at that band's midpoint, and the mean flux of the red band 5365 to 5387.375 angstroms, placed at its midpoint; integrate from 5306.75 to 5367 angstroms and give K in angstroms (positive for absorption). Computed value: 1.6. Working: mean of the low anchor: 5.48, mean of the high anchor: 5.49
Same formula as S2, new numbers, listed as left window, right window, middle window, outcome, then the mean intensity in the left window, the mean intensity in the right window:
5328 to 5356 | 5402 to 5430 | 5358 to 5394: -2.18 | 5.38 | 5.11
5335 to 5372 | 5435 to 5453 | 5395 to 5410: 1.20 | 5.34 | 5.29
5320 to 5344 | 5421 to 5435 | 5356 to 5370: 0.11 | 5.36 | 5.41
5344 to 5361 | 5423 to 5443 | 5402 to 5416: 1.10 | 5.42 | 5.31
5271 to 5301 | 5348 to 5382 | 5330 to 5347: -0.06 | 5.37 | 5.35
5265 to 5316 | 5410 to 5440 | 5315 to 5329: 0.03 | 5.22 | 5.27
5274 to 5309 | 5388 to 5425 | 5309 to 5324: 0.57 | 5.43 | 5.23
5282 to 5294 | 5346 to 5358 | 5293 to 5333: 1.33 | 5.56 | 5.39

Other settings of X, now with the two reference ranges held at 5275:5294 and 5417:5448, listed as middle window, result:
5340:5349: 0.37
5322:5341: 0.24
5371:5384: -0.09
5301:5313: 0.08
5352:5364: -0.17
